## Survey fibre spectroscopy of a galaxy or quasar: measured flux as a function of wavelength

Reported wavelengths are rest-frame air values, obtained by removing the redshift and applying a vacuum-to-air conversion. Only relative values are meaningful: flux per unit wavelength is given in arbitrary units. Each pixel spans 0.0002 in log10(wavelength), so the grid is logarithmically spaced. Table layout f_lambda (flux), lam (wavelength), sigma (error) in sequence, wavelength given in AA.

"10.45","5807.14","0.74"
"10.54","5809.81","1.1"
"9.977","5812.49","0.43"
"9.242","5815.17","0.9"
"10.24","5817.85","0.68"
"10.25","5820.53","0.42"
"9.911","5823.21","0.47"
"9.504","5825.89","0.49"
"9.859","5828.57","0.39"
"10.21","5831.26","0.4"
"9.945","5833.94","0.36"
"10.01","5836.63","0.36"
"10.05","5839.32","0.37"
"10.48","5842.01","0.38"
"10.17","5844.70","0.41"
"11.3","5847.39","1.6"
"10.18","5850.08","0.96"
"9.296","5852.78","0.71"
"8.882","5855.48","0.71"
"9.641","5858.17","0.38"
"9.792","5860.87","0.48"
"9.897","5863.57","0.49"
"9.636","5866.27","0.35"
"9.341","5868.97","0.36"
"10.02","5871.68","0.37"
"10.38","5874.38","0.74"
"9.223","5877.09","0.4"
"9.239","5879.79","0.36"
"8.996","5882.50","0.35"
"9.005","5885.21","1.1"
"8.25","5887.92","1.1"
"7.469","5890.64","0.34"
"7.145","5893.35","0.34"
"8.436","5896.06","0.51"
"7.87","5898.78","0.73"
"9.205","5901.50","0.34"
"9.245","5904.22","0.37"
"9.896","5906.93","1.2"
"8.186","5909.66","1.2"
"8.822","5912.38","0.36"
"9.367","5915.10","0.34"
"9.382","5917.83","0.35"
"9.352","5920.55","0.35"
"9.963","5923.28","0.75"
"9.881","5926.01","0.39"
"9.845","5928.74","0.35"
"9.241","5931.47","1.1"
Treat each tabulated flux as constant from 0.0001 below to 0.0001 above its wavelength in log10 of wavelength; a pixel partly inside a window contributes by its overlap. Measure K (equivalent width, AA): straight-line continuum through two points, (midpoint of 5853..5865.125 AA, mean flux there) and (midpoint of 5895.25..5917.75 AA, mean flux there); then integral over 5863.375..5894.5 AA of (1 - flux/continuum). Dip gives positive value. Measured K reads 0.8 AA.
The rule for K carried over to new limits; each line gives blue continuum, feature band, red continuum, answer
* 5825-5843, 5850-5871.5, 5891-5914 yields -0.29 AA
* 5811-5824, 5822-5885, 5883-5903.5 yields -4.71 AA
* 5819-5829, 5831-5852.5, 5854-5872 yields -1.10 AA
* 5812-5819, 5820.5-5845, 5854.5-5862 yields -0.94 AA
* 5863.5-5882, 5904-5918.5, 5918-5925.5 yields 0.76 AA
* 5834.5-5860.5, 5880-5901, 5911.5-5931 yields 3.13 AA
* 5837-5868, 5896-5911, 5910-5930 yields 1.14 AA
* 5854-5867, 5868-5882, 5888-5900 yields -1.30 AA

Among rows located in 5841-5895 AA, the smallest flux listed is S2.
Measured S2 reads 7.145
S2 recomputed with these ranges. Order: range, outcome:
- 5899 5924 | 8.186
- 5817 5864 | 8.882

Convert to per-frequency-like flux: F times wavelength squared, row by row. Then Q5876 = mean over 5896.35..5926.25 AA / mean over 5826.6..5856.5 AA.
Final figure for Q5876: 0.93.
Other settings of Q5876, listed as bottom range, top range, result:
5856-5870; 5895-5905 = 0.91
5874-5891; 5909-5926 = 1.05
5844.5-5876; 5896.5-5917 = 0.92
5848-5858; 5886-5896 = 0.82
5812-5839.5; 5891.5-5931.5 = 0.94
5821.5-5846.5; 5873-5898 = 0.88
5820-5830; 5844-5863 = 1.01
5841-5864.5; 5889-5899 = 0.79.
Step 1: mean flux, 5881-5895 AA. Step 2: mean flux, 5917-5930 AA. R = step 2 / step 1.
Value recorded 1.18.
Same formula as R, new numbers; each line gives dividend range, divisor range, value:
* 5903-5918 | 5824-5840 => 0.92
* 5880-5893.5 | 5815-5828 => 0.84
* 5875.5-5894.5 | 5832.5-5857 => 0.85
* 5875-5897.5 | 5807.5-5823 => 0.85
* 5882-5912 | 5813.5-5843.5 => 0.85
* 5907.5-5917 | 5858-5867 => 0.91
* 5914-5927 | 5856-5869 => 0.99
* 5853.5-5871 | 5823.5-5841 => 0.96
